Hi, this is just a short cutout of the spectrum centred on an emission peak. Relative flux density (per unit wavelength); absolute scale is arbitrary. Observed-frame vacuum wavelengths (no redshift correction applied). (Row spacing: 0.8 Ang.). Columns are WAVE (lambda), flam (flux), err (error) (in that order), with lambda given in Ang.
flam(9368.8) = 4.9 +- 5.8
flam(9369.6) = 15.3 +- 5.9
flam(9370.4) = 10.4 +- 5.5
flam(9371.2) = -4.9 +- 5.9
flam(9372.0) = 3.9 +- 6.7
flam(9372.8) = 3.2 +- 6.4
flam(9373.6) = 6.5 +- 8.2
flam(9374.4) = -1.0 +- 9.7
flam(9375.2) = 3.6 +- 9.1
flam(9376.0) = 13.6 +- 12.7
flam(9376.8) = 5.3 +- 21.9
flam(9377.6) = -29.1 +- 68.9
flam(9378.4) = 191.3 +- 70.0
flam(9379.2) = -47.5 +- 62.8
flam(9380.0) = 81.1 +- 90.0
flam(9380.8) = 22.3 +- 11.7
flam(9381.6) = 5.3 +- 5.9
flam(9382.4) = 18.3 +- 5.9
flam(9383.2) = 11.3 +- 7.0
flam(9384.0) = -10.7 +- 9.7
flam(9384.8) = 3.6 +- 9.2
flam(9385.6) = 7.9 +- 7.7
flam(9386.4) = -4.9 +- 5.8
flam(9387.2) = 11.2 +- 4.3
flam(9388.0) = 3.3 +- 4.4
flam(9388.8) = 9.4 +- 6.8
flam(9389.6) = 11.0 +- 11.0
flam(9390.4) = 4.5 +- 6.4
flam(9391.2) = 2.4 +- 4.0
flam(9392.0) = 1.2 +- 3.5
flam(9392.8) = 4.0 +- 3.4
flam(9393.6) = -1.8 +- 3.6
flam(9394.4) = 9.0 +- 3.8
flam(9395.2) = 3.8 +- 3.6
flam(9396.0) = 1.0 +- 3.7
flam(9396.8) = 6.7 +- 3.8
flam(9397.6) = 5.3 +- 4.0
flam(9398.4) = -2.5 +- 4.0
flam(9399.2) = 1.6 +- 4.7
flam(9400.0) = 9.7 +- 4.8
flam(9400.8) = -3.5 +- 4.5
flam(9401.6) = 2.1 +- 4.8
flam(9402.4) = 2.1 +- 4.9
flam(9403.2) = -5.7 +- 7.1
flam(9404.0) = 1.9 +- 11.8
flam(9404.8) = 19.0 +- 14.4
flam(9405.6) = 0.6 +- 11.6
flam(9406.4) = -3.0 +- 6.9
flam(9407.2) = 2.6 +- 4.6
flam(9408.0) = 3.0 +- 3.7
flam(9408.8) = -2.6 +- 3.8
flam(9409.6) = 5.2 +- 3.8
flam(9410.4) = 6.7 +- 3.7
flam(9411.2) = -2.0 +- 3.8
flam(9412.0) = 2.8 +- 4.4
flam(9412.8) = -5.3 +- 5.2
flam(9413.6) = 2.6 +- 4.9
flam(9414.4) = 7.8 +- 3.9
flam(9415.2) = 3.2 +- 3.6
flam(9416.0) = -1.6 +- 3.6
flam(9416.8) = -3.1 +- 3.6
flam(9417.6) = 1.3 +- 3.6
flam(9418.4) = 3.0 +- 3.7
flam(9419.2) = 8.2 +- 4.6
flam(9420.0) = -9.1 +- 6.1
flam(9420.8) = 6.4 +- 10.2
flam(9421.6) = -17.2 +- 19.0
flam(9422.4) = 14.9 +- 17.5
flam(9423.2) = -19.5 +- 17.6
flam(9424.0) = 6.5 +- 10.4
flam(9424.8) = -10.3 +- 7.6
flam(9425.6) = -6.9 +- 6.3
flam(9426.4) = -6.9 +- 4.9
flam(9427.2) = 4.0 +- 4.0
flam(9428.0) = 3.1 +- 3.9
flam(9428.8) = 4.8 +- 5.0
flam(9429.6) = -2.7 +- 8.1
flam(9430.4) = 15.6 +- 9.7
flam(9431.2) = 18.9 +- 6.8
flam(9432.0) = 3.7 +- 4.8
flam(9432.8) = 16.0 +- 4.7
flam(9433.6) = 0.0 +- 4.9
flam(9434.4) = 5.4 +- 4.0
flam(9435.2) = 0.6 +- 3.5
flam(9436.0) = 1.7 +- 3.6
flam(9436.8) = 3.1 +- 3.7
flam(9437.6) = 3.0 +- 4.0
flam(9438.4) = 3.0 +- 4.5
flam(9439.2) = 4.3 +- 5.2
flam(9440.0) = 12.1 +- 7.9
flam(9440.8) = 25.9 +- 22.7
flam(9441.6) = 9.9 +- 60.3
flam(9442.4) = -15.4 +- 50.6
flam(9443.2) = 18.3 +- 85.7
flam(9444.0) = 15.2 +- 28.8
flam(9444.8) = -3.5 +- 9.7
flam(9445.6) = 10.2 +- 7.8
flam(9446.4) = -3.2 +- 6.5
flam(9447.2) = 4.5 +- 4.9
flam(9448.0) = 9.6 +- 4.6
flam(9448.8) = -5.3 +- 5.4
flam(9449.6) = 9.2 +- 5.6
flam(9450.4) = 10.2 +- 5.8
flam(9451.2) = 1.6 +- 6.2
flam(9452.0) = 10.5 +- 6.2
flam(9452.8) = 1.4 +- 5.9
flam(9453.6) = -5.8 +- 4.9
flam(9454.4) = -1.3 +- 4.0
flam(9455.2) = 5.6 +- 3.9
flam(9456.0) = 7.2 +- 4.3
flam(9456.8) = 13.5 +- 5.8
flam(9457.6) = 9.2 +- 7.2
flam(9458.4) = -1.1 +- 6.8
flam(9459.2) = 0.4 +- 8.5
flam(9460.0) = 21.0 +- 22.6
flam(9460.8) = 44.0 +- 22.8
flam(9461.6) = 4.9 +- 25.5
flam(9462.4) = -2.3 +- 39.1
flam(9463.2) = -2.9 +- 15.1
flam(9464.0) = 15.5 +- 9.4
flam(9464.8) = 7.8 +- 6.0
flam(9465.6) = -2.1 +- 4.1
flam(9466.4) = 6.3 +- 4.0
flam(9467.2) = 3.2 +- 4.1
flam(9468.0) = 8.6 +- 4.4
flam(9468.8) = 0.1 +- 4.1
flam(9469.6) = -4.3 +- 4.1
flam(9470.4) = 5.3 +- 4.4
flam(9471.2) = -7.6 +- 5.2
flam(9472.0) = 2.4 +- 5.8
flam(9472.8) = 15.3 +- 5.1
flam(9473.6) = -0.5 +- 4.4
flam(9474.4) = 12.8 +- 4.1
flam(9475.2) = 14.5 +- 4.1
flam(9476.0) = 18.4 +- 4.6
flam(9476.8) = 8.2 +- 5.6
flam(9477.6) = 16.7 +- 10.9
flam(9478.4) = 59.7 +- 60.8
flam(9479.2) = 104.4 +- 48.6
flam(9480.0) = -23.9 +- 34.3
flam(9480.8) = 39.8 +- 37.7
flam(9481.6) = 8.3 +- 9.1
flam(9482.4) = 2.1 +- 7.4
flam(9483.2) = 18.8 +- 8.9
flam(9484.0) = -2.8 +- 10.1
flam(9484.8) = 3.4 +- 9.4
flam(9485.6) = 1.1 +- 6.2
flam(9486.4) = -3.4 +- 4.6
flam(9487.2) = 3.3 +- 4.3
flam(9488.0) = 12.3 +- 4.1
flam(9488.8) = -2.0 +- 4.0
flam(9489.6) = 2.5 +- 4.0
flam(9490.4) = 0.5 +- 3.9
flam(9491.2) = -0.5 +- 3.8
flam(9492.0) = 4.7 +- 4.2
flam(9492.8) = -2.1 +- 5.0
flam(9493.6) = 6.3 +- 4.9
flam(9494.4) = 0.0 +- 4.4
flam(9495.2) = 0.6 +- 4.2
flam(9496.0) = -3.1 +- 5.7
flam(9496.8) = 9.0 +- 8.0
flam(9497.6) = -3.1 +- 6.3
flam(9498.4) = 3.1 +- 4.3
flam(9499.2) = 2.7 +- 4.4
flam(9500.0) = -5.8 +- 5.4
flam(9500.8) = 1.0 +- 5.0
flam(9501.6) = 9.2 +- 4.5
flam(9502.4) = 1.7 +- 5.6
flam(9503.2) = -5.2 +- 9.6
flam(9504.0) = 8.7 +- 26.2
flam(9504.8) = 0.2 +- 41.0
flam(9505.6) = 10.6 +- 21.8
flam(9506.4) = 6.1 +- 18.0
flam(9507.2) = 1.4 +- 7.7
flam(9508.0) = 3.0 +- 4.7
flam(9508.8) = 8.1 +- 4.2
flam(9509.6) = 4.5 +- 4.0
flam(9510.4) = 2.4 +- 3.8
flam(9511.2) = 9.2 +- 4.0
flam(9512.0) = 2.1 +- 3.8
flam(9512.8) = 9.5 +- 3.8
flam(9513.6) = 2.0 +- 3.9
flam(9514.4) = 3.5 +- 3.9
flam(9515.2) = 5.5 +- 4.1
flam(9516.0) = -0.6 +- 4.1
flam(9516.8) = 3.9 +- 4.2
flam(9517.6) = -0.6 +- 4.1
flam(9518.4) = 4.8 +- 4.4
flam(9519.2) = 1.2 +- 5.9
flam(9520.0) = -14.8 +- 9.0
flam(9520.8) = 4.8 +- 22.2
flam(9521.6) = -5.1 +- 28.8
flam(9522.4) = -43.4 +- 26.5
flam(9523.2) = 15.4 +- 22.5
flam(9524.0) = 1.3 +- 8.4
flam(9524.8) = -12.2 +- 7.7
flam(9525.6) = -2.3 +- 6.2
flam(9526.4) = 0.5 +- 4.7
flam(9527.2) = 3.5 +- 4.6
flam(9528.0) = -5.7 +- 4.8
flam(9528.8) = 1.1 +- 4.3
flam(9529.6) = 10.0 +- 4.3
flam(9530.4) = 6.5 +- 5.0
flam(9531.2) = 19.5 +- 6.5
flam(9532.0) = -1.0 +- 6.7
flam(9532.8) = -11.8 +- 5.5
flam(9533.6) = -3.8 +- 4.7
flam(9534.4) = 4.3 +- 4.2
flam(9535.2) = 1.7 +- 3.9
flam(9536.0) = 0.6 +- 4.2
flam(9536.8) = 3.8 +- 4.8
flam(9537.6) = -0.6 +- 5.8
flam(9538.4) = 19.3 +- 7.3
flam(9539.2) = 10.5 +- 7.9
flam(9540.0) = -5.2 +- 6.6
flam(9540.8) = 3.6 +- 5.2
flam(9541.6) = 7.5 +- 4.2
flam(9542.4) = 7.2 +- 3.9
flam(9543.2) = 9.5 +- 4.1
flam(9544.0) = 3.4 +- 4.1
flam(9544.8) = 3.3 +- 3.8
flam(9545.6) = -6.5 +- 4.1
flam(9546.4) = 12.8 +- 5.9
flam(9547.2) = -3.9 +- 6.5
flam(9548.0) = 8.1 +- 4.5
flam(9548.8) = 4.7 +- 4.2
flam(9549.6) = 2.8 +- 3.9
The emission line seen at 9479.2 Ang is H-beta 4861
